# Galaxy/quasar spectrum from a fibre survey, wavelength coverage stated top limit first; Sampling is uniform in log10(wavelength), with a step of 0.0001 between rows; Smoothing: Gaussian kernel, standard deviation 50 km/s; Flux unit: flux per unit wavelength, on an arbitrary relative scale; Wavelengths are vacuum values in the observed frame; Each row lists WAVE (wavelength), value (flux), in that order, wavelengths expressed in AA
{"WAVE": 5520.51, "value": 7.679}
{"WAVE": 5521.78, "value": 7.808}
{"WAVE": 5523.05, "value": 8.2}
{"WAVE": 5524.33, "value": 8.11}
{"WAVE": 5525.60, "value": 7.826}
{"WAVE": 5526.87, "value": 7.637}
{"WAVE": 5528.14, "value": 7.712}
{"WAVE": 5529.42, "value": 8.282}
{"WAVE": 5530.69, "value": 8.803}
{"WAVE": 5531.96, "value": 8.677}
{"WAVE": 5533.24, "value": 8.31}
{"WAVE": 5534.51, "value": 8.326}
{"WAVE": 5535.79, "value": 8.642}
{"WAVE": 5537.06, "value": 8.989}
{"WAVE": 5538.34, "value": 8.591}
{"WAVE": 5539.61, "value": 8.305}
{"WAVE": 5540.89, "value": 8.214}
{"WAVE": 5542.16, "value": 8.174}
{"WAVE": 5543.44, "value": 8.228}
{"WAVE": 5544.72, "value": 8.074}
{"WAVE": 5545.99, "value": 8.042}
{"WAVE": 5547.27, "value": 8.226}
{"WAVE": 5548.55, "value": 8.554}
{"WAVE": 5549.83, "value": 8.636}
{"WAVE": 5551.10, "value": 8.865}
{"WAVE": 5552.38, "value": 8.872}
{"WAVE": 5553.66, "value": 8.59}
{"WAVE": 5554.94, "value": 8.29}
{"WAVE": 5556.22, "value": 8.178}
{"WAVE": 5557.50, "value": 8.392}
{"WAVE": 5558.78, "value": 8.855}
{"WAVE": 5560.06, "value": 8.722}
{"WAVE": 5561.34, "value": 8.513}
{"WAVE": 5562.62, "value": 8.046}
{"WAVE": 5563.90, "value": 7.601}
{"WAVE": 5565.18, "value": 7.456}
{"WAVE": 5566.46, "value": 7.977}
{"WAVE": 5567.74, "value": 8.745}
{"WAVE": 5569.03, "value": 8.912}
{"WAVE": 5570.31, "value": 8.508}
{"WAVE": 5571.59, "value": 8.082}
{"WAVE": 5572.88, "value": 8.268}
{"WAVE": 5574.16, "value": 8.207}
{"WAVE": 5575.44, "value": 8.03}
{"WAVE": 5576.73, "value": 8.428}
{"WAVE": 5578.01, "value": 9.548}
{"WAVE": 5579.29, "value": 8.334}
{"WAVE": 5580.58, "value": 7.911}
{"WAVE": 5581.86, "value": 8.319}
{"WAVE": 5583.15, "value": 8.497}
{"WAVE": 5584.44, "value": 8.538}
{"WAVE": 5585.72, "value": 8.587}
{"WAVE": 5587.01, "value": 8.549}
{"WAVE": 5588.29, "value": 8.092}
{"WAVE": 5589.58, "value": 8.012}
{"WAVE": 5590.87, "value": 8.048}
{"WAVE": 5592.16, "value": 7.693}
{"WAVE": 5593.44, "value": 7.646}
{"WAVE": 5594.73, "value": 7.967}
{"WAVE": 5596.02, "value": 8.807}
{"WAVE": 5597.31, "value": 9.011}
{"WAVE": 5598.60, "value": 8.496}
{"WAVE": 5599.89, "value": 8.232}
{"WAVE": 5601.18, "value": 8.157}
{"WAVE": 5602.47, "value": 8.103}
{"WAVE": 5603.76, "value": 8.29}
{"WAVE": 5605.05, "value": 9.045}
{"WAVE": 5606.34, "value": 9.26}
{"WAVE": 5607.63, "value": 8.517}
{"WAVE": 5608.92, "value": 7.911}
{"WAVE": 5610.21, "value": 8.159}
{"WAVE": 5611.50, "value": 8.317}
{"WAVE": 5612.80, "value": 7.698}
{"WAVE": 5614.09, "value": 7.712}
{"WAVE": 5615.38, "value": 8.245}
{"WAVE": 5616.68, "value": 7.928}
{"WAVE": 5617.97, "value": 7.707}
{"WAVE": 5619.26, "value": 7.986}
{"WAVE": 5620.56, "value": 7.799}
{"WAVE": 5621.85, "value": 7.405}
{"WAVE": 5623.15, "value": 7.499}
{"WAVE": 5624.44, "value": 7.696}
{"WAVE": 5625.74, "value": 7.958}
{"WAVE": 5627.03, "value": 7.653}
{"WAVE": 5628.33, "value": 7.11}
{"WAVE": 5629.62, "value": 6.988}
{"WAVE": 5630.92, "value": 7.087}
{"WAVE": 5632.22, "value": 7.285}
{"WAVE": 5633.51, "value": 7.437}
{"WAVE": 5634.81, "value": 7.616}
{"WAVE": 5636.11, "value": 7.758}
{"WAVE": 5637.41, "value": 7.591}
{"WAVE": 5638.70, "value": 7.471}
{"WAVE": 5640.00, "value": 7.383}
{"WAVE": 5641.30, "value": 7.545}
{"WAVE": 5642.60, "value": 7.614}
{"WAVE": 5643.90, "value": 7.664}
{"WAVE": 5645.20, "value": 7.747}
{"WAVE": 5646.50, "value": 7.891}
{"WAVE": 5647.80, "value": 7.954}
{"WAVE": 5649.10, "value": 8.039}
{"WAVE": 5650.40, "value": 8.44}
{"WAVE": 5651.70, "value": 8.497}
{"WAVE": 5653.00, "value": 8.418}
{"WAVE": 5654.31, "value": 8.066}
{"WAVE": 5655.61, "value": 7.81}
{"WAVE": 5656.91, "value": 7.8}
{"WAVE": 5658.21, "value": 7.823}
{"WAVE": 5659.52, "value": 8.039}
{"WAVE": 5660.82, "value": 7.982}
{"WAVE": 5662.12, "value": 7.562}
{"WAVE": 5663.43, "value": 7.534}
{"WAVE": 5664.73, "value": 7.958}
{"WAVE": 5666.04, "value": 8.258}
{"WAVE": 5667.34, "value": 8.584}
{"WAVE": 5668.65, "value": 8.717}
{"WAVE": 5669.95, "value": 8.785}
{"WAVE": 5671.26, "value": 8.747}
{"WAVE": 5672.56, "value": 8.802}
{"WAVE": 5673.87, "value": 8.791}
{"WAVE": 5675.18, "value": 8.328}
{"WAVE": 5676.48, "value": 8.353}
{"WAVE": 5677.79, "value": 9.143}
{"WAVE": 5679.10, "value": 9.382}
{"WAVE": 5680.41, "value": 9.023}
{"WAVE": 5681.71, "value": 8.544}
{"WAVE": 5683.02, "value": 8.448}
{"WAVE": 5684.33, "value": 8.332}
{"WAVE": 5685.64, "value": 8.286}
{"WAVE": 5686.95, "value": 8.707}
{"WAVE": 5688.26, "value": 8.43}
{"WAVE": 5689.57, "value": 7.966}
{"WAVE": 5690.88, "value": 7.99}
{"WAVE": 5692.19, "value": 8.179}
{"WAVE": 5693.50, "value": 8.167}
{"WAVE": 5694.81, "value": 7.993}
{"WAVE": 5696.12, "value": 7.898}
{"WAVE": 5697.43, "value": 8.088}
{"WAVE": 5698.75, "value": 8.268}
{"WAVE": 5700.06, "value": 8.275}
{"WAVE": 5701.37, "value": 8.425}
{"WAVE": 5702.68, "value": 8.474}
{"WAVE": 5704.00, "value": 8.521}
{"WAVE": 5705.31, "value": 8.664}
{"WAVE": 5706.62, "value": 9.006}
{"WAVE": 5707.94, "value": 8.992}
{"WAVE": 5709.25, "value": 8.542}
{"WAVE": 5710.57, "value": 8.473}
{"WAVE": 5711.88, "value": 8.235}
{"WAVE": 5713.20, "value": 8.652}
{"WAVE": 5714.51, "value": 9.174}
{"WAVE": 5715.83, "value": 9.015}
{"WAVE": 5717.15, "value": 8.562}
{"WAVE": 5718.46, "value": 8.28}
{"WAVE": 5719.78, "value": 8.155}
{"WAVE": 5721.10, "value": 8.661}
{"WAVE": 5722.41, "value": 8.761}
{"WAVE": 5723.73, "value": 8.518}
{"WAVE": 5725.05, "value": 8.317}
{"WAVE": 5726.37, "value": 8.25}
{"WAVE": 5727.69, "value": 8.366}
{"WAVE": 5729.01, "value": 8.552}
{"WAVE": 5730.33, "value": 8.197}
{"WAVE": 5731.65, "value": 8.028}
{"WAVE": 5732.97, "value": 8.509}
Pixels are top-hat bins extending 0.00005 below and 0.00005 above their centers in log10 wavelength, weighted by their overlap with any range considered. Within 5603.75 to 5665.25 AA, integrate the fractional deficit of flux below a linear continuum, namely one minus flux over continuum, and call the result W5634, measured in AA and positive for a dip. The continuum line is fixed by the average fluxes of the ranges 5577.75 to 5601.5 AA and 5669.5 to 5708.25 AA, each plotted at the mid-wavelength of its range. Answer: 4.0 AA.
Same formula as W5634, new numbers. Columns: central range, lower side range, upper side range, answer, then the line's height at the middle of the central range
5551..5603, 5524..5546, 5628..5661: -1.7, 8.08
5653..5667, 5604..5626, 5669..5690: 0.9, 8.46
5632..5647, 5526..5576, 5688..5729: 1.4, 8.39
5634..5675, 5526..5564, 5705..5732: 2.2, 8.49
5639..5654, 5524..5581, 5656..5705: 0.8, 8.34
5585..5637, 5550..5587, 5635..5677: 1.6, 8.24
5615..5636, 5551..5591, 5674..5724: 2.1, 8.43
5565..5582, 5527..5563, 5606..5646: -0.4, 8.18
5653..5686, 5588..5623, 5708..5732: -0.1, 8.35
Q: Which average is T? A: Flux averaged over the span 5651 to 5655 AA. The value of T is 8.32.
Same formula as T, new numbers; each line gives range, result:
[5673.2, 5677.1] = 8.49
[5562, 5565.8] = 7.71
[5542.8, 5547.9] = 8.14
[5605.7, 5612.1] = 8.44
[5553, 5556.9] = 8.35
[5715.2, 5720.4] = 8.5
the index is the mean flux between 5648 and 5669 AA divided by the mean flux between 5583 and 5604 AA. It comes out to 1.0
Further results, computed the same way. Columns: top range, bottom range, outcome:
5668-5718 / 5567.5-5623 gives 1.03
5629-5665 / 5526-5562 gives 0.92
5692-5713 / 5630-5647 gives 1.11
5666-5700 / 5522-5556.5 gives 1.02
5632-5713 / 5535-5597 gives 0.98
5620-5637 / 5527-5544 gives 0.89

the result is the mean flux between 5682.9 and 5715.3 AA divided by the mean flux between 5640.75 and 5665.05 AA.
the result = 1.1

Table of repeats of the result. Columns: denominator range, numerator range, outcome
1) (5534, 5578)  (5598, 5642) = 0.94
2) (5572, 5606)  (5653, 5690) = 1.00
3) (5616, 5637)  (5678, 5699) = 1.11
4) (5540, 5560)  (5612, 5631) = 0.91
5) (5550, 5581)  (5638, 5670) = 0.95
